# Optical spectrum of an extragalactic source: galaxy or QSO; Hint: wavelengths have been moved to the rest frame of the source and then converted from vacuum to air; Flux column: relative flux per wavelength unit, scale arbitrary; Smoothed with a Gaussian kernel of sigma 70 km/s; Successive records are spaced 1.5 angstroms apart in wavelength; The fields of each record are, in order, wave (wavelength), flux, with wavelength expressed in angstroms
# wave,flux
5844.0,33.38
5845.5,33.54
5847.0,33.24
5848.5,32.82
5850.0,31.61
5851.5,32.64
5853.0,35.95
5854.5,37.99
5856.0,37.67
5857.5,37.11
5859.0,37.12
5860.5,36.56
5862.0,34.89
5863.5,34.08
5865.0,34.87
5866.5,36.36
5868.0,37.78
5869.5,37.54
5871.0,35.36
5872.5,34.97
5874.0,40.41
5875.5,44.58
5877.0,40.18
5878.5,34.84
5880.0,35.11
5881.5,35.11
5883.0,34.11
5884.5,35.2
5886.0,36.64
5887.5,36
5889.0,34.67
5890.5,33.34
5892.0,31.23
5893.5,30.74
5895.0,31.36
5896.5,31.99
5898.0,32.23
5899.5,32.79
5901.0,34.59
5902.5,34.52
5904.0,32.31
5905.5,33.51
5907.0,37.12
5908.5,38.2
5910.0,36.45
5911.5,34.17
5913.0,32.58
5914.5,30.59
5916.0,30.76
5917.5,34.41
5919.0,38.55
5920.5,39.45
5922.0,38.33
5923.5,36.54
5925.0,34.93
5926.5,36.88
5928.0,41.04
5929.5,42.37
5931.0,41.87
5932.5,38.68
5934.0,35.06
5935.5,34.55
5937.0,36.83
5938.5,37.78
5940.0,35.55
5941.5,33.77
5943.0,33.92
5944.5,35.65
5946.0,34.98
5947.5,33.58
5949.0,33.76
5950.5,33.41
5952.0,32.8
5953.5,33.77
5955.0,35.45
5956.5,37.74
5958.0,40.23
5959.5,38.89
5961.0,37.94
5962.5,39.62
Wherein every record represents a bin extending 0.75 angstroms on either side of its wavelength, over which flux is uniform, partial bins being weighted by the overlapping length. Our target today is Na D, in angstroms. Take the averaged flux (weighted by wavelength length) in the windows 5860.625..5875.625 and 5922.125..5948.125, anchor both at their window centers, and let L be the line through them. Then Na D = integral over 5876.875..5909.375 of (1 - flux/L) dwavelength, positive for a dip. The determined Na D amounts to 2.2 angstroms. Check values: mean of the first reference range 36.7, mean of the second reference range 36.8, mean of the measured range 34.3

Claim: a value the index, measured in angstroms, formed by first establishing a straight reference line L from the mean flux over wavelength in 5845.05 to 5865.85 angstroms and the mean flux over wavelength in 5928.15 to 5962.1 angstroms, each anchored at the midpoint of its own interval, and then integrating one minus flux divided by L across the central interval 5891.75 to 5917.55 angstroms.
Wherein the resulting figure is 1.78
